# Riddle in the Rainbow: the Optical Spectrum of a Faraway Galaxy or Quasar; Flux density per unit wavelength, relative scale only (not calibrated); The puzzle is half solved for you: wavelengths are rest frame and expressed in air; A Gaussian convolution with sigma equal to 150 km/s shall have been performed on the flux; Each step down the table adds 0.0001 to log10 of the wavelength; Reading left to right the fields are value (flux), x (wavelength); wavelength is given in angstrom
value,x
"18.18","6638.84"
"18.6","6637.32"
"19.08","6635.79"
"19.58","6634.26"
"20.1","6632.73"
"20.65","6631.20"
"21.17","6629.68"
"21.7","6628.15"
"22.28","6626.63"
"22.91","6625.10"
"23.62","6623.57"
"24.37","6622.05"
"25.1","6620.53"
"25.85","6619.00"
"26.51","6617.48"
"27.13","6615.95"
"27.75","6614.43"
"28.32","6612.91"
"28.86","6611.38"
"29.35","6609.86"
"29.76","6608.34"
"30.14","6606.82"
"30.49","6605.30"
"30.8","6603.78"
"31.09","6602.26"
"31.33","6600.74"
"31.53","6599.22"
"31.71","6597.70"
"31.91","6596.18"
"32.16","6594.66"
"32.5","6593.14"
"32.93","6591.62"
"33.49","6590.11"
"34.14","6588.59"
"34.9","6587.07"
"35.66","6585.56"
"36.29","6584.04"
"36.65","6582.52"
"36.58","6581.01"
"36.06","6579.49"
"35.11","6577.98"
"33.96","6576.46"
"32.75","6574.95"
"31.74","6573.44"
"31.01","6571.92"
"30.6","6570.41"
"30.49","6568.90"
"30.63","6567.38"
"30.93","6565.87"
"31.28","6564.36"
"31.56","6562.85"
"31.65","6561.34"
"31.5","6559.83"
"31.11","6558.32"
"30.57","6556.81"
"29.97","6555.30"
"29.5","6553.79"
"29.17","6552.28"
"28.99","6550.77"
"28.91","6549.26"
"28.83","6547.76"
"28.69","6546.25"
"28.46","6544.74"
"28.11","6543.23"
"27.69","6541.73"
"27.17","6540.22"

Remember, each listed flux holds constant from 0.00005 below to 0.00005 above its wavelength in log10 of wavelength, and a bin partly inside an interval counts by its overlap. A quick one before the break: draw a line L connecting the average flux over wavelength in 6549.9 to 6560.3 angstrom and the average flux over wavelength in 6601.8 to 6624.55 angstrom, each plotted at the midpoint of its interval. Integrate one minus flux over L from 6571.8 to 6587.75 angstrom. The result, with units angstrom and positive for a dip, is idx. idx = -3.1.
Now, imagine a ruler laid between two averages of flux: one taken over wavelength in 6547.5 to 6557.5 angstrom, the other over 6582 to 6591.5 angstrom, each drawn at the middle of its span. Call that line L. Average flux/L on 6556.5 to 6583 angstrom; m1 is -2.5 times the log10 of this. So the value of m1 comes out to -0.01 mag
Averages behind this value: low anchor 29.4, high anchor 35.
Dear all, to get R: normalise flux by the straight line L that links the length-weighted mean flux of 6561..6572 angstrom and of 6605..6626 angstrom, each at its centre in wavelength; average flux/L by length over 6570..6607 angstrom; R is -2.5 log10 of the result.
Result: -0.135 mag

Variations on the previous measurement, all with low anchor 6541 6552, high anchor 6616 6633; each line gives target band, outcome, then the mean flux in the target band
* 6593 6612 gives -0.24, 30.9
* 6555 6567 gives -0.13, 31.1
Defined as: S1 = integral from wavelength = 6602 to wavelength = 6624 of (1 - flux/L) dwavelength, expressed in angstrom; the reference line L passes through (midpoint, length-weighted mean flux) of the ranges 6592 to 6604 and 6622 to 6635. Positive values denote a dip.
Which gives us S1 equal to -1.0 angstrom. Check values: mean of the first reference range 31.7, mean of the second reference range 21.7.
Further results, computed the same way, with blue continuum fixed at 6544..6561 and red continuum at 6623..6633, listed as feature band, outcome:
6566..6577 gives -1.5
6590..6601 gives -3.0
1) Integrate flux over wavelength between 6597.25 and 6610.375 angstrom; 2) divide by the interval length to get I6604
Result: 30.7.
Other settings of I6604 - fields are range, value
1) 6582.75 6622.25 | 30.7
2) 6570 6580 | 33.1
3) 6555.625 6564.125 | 31.2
